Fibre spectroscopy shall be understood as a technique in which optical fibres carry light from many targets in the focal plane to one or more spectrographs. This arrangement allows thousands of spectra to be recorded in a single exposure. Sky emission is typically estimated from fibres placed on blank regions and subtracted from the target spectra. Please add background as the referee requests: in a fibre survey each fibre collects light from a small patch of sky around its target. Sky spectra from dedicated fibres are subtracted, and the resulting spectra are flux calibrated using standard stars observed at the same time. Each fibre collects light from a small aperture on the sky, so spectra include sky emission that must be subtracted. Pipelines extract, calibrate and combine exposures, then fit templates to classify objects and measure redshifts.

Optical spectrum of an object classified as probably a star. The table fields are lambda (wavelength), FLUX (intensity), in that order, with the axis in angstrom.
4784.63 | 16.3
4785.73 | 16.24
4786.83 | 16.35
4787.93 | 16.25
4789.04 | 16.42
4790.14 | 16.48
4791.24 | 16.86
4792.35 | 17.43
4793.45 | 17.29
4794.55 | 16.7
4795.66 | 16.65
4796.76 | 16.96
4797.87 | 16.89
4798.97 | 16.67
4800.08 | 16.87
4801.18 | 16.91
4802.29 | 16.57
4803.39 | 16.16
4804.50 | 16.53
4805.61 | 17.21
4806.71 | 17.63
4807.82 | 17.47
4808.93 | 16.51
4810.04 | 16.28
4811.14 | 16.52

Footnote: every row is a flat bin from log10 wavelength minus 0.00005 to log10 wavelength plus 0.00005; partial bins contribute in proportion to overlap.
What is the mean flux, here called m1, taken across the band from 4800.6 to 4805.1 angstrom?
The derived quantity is 16.5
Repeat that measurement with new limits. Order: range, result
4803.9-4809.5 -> 17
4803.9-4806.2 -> 16.9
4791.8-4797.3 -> 17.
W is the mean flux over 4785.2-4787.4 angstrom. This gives 16.3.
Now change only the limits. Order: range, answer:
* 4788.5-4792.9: 16.8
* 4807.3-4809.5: 16.9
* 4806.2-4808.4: 17.5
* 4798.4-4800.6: 16.8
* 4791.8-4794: 17.4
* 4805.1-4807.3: 17.5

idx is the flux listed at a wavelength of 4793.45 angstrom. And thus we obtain 17.29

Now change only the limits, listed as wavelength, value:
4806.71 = 17.63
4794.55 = 16.7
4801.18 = 16.91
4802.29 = 16.57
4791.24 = 16.86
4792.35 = 17.43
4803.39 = 16.16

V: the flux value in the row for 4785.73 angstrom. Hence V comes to 16.24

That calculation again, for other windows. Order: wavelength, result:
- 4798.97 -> 16.67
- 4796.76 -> 16.96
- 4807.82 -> 17.47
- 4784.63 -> 16.3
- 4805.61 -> 17.21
